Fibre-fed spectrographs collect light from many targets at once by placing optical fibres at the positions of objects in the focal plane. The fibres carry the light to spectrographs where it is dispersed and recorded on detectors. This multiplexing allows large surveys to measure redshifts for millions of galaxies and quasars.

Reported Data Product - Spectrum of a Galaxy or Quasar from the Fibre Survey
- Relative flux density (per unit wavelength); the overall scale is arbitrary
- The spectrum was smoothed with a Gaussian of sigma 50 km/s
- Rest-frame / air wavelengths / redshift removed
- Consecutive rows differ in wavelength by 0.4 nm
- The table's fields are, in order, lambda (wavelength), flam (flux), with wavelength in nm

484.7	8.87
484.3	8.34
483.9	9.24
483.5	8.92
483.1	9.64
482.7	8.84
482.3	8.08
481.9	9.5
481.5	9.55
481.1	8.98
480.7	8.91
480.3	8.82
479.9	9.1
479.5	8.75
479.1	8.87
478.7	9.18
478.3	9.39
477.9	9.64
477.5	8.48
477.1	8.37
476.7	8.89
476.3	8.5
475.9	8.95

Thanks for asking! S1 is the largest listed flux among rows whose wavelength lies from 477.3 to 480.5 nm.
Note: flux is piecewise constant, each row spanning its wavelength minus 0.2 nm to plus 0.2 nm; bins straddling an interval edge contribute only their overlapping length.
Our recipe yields 9.64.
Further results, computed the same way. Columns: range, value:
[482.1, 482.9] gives 8.84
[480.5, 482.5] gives 9.55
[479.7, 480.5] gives 9.1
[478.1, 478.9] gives 9.39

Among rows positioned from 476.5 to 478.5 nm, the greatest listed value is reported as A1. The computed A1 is 9.64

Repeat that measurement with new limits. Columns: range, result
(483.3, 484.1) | 9.24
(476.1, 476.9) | 8.89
